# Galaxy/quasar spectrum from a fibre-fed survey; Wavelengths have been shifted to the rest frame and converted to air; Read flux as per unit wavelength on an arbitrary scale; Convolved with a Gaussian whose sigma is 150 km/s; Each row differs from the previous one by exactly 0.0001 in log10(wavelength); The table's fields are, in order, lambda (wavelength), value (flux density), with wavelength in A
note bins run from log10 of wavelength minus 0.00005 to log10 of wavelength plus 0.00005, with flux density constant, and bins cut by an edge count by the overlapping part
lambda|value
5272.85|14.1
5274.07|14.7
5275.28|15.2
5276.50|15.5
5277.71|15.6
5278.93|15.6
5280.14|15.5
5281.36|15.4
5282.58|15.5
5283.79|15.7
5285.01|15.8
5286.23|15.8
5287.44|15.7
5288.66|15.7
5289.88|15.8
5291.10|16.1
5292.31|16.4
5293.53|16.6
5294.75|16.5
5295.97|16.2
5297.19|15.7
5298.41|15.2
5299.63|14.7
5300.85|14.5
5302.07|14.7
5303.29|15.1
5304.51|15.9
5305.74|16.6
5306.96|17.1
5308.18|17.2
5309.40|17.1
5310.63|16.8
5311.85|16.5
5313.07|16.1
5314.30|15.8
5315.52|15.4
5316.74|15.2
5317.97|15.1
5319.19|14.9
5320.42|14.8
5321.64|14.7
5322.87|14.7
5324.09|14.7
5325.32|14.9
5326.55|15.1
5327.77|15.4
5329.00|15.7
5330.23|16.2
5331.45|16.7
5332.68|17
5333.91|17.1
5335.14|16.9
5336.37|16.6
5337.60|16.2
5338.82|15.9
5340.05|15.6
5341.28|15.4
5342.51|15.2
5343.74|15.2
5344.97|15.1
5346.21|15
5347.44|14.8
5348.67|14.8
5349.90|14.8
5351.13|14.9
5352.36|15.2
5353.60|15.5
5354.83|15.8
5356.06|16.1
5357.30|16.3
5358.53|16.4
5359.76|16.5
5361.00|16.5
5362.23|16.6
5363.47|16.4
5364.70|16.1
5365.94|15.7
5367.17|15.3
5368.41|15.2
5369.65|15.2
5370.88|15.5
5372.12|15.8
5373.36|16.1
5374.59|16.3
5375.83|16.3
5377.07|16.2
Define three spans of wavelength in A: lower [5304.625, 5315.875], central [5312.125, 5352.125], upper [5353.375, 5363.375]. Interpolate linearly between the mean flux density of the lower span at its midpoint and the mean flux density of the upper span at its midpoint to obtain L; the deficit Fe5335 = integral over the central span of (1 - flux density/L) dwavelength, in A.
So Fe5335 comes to 2.2 A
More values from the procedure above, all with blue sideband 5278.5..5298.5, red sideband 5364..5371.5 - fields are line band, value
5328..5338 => -0.54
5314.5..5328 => 0.61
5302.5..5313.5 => -0.48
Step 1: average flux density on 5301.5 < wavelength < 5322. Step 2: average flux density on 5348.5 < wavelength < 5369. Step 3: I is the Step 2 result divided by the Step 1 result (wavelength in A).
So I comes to 1.00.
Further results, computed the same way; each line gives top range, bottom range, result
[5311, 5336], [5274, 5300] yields 1.00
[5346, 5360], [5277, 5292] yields 0.99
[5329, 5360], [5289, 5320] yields 1.00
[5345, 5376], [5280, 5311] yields 0.99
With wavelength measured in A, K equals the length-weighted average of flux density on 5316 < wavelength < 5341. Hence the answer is 15.7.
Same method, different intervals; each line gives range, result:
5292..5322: 15.8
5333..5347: 15.8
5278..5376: 15.7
